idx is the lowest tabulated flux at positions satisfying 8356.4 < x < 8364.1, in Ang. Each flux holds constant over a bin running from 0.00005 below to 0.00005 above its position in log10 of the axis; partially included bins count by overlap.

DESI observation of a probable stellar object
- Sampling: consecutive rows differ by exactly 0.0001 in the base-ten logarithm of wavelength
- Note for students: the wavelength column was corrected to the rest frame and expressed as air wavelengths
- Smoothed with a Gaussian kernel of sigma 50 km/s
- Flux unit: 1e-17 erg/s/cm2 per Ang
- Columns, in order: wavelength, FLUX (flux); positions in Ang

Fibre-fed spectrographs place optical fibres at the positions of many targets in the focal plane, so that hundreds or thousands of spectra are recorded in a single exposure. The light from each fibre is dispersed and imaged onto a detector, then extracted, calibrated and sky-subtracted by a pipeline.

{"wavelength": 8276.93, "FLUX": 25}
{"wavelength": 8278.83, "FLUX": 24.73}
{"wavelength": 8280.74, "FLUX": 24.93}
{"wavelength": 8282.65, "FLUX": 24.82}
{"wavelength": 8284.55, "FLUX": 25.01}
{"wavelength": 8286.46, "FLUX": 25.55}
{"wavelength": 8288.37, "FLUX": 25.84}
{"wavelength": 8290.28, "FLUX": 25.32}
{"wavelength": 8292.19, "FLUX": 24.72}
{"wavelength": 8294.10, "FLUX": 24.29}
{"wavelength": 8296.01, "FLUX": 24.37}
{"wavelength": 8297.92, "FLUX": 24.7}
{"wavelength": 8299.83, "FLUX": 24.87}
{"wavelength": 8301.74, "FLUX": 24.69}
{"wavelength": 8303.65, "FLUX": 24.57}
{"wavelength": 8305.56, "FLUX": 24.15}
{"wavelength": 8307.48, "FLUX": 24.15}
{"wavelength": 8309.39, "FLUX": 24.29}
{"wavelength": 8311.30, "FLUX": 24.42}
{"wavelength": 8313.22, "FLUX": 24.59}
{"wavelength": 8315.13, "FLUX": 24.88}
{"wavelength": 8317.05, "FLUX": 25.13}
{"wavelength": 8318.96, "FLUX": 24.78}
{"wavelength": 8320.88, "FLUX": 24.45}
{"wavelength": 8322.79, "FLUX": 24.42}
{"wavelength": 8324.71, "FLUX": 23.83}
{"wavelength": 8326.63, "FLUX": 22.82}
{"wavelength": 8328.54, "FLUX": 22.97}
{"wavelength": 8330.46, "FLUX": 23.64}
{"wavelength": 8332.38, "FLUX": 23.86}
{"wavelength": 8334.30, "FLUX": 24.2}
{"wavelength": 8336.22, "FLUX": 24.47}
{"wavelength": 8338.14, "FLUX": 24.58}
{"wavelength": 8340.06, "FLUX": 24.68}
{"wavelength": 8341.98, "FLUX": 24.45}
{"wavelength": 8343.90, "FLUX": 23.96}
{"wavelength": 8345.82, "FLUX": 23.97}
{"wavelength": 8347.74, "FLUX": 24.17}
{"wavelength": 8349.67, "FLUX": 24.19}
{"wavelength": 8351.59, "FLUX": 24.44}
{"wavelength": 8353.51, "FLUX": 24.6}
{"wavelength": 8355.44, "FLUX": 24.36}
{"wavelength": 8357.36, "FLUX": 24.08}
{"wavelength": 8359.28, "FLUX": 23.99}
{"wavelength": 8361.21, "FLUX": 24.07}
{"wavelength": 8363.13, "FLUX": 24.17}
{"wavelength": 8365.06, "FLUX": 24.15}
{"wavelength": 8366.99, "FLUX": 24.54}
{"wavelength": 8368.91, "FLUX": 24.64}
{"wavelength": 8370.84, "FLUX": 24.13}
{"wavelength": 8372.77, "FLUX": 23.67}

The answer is 23.99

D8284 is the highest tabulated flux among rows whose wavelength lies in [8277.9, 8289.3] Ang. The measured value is 25.84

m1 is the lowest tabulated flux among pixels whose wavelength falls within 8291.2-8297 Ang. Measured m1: 24.29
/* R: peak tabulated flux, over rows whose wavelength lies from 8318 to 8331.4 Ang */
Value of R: 24.78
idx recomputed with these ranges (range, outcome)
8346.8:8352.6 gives 24.17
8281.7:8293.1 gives 24.72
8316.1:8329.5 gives 22.82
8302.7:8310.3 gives 24.15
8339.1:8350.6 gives 23.96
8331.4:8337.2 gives 23.86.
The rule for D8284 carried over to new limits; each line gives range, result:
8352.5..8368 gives 24.6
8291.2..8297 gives 24.72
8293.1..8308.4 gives 24.87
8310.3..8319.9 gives 25.13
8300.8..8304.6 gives 24.69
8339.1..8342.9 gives 24.68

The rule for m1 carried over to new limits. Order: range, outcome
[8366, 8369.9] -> 24.54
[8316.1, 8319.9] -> 24.78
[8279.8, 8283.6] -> 24.82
